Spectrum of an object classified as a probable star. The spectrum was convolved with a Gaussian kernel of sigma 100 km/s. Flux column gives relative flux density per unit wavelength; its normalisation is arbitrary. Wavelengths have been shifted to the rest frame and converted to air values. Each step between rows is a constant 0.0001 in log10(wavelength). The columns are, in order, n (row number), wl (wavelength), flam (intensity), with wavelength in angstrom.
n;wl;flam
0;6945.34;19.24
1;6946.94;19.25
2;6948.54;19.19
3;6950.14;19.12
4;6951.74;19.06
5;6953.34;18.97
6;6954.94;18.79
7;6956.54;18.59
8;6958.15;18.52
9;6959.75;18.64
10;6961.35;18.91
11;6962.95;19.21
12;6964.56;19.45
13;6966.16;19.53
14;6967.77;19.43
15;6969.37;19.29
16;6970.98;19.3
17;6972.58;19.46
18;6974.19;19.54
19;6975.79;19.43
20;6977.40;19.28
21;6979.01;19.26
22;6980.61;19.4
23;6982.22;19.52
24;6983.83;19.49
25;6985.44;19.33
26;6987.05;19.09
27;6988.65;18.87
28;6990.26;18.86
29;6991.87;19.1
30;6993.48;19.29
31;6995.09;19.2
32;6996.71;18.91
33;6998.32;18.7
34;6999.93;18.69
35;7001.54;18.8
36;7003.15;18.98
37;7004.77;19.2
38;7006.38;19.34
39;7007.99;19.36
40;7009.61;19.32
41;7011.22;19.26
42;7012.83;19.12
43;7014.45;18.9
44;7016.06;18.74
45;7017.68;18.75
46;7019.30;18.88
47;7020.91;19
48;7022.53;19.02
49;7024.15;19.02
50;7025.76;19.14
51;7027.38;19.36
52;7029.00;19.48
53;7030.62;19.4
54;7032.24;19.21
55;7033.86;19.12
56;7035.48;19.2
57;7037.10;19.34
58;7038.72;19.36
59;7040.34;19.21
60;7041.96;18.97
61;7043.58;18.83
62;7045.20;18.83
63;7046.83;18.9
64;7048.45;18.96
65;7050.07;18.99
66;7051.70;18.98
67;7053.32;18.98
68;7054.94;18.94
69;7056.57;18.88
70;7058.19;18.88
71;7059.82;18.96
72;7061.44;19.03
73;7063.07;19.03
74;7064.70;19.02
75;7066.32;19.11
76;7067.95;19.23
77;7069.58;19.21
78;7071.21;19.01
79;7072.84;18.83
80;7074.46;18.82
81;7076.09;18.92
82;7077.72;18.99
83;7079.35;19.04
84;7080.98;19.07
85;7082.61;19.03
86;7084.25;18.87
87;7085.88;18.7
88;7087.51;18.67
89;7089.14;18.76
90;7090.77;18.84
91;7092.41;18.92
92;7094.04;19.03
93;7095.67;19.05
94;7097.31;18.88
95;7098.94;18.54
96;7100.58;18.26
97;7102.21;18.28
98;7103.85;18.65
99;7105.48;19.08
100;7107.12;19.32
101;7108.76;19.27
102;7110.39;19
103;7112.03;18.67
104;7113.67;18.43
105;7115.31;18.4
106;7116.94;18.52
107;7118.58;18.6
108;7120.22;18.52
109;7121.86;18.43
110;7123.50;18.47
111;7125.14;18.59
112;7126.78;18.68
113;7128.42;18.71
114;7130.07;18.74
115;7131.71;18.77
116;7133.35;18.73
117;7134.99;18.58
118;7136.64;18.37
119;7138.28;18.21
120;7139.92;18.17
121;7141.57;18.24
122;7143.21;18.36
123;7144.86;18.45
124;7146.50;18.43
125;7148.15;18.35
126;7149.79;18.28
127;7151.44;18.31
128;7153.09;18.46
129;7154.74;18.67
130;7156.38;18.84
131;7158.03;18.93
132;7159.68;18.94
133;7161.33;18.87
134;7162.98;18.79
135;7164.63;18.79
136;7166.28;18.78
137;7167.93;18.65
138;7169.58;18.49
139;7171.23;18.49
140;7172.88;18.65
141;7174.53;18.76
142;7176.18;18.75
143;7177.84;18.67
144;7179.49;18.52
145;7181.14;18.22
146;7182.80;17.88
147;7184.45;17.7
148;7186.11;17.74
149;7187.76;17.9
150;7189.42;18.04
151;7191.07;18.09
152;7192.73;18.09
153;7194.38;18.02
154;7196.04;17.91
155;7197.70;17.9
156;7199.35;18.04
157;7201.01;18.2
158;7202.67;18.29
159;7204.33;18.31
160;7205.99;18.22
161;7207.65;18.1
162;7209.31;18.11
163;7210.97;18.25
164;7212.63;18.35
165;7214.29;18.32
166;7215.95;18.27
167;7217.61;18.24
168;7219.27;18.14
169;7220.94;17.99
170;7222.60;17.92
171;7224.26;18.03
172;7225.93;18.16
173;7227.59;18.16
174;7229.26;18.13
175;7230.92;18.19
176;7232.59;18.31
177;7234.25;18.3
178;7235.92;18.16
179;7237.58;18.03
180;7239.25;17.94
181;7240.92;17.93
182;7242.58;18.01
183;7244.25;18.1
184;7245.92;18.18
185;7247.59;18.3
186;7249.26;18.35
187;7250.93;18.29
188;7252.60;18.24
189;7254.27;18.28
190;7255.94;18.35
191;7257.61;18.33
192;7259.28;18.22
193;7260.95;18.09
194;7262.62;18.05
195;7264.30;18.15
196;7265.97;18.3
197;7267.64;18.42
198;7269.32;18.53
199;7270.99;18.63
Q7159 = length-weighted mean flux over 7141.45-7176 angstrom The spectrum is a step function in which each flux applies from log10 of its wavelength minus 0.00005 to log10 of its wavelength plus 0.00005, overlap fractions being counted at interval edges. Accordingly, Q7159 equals 18.6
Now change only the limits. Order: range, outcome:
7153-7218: 18.4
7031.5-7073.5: 19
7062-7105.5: 18.9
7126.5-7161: 18.5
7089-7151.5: 18.6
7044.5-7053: 18.9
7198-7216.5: 18.2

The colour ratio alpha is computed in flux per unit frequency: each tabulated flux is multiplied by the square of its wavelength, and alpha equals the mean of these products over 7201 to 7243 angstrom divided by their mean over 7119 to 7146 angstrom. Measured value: 1.0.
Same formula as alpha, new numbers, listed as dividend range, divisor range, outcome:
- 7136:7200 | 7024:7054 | 1.00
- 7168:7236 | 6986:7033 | 1.01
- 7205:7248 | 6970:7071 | 1.01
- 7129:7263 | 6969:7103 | 1.01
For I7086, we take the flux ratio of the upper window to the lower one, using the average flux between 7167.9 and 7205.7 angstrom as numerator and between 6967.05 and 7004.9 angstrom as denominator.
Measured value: 0.95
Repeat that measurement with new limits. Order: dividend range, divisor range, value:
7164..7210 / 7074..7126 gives 0.97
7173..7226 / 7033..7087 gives 0.96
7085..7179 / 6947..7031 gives 0.97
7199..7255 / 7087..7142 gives 0.97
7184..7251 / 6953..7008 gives 0.95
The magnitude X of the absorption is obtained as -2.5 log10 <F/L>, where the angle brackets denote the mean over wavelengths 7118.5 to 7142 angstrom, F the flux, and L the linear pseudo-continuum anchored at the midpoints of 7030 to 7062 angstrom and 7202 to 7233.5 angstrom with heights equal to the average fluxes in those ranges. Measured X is 0.01 mag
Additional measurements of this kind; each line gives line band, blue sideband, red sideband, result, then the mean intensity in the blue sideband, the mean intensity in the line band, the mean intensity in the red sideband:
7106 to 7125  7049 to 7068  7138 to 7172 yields 0.002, 19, 18.7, 18.6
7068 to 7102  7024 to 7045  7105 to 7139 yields 0.001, 19.2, 18.9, 18.7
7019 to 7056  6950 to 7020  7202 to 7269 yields -0.010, 19.1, 19.1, 18.2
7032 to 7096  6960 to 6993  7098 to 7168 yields -0.005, 19.3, 19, 18.6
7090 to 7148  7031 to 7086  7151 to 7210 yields 0.004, 19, 18.6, 18.4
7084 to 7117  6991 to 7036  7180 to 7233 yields -0.008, 19.1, 18.8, 18.1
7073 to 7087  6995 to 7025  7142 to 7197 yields -0.010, 19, 18.9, 18.4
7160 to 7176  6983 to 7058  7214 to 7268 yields -0.014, 19.1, 18.7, 18.2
